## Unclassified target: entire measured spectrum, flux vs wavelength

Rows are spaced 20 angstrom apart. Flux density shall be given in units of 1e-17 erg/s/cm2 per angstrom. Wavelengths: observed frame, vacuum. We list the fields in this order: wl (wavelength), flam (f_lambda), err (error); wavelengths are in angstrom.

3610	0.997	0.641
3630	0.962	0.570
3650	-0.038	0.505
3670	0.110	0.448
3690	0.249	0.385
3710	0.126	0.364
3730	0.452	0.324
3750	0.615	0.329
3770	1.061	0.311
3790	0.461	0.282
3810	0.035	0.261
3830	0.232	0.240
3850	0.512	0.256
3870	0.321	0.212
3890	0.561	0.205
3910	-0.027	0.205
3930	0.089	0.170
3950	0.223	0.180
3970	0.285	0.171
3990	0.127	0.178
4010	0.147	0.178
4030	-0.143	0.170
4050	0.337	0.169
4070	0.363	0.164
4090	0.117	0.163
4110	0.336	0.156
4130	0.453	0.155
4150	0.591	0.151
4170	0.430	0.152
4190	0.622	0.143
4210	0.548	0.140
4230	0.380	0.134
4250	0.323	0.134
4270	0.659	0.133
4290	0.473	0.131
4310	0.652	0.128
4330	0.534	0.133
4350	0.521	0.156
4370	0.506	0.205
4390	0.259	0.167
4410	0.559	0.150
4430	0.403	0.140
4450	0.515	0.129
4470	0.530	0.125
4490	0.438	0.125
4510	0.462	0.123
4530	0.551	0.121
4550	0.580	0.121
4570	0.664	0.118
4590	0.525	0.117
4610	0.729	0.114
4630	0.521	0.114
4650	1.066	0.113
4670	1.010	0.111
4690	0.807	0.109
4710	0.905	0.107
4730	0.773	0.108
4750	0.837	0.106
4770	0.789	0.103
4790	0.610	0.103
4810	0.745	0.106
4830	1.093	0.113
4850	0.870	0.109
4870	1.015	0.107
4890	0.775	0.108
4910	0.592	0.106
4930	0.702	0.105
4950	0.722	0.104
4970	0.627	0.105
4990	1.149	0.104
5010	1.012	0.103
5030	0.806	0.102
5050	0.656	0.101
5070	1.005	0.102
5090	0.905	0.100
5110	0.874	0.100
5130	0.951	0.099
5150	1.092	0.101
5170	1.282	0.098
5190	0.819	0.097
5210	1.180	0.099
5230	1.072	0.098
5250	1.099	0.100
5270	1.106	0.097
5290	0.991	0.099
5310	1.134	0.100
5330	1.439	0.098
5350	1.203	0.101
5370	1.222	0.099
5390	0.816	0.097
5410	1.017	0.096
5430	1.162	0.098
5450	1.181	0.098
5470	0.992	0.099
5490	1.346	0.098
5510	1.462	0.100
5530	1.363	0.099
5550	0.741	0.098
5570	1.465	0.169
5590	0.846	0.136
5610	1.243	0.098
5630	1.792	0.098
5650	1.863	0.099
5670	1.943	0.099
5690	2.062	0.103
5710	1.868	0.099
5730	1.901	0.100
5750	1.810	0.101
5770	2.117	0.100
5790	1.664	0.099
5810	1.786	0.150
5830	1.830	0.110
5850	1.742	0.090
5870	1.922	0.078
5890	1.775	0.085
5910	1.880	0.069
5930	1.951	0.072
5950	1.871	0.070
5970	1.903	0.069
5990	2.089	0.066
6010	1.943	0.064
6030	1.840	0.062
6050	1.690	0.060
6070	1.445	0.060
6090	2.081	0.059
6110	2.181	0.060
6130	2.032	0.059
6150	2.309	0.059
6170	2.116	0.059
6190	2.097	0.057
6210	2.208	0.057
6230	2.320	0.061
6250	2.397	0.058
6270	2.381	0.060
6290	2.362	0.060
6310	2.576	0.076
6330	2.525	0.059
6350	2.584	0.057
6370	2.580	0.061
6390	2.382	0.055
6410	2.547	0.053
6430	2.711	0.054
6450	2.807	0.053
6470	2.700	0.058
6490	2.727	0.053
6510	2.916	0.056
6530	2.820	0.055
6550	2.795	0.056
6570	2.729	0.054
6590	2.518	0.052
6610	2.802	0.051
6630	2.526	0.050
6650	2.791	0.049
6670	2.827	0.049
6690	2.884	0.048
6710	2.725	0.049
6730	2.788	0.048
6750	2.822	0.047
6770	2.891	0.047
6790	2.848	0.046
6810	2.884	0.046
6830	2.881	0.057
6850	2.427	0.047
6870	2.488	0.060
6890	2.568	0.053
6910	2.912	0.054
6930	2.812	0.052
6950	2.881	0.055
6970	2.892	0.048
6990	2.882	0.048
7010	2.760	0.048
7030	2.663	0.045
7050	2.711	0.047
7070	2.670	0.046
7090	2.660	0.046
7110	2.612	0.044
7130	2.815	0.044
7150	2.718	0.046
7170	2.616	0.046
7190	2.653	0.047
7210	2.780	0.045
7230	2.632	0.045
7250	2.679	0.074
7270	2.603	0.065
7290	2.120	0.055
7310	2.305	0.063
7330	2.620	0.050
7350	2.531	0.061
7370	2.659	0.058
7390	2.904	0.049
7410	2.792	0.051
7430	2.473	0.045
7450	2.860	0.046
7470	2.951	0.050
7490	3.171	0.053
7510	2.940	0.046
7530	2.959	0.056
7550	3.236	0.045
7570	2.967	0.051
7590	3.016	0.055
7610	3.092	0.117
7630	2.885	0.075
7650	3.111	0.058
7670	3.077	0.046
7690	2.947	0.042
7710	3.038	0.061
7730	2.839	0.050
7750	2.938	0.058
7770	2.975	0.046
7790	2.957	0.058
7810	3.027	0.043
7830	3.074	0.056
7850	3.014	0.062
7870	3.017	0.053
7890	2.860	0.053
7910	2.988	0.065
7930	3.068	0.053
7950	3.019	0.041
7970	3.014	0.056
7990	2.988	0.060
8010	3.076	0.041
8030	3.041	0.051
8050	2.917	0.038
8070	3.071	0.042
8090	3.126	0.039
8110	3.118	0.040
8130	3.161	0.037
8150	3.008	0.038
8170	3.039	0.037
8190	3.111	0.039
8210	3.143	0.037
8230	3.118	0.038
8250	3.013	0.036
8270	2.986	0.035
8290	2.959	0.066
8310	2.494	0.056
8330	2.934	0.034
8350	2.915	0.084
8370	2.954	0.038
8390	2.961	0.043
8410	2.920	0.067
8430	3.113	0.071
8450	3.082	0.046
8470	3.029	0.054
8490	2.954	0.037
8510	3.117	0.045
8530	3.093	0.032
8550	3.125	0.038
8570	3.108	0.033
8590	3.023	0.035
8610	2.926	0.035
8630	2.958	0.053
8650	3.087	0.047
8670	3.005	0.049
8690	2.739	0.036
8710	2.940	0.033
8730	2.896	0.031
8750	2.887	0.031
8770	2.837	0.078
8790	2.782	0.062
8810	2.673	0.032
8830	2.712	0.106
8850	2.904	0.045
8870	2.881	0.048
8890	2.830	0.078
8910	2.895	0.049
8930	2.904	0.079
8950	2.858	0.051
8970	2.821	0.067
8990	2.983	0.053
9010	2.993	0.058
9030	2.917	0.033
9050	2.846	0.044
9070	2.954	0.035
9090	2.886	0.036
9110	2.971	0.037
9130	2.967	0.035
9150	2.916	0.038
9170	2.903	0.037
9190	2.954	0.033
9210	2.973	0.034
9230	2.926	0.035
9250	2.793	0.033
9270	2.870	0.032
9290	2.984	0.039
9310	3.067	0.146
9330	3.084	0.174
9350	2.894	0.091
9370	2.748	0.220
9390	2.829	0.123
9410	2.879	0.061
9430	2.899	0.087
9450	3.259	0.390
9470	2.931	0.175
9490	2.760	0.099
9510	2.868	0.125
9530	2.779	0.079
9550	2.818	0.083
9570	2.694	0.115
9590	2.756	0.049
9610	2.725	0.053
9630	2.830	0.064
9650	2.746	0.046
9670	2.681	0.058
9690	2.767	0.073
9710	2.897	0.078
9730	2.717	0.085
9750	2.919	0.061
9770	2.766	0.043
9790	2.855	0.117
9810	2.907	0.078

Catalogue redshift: 0.410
